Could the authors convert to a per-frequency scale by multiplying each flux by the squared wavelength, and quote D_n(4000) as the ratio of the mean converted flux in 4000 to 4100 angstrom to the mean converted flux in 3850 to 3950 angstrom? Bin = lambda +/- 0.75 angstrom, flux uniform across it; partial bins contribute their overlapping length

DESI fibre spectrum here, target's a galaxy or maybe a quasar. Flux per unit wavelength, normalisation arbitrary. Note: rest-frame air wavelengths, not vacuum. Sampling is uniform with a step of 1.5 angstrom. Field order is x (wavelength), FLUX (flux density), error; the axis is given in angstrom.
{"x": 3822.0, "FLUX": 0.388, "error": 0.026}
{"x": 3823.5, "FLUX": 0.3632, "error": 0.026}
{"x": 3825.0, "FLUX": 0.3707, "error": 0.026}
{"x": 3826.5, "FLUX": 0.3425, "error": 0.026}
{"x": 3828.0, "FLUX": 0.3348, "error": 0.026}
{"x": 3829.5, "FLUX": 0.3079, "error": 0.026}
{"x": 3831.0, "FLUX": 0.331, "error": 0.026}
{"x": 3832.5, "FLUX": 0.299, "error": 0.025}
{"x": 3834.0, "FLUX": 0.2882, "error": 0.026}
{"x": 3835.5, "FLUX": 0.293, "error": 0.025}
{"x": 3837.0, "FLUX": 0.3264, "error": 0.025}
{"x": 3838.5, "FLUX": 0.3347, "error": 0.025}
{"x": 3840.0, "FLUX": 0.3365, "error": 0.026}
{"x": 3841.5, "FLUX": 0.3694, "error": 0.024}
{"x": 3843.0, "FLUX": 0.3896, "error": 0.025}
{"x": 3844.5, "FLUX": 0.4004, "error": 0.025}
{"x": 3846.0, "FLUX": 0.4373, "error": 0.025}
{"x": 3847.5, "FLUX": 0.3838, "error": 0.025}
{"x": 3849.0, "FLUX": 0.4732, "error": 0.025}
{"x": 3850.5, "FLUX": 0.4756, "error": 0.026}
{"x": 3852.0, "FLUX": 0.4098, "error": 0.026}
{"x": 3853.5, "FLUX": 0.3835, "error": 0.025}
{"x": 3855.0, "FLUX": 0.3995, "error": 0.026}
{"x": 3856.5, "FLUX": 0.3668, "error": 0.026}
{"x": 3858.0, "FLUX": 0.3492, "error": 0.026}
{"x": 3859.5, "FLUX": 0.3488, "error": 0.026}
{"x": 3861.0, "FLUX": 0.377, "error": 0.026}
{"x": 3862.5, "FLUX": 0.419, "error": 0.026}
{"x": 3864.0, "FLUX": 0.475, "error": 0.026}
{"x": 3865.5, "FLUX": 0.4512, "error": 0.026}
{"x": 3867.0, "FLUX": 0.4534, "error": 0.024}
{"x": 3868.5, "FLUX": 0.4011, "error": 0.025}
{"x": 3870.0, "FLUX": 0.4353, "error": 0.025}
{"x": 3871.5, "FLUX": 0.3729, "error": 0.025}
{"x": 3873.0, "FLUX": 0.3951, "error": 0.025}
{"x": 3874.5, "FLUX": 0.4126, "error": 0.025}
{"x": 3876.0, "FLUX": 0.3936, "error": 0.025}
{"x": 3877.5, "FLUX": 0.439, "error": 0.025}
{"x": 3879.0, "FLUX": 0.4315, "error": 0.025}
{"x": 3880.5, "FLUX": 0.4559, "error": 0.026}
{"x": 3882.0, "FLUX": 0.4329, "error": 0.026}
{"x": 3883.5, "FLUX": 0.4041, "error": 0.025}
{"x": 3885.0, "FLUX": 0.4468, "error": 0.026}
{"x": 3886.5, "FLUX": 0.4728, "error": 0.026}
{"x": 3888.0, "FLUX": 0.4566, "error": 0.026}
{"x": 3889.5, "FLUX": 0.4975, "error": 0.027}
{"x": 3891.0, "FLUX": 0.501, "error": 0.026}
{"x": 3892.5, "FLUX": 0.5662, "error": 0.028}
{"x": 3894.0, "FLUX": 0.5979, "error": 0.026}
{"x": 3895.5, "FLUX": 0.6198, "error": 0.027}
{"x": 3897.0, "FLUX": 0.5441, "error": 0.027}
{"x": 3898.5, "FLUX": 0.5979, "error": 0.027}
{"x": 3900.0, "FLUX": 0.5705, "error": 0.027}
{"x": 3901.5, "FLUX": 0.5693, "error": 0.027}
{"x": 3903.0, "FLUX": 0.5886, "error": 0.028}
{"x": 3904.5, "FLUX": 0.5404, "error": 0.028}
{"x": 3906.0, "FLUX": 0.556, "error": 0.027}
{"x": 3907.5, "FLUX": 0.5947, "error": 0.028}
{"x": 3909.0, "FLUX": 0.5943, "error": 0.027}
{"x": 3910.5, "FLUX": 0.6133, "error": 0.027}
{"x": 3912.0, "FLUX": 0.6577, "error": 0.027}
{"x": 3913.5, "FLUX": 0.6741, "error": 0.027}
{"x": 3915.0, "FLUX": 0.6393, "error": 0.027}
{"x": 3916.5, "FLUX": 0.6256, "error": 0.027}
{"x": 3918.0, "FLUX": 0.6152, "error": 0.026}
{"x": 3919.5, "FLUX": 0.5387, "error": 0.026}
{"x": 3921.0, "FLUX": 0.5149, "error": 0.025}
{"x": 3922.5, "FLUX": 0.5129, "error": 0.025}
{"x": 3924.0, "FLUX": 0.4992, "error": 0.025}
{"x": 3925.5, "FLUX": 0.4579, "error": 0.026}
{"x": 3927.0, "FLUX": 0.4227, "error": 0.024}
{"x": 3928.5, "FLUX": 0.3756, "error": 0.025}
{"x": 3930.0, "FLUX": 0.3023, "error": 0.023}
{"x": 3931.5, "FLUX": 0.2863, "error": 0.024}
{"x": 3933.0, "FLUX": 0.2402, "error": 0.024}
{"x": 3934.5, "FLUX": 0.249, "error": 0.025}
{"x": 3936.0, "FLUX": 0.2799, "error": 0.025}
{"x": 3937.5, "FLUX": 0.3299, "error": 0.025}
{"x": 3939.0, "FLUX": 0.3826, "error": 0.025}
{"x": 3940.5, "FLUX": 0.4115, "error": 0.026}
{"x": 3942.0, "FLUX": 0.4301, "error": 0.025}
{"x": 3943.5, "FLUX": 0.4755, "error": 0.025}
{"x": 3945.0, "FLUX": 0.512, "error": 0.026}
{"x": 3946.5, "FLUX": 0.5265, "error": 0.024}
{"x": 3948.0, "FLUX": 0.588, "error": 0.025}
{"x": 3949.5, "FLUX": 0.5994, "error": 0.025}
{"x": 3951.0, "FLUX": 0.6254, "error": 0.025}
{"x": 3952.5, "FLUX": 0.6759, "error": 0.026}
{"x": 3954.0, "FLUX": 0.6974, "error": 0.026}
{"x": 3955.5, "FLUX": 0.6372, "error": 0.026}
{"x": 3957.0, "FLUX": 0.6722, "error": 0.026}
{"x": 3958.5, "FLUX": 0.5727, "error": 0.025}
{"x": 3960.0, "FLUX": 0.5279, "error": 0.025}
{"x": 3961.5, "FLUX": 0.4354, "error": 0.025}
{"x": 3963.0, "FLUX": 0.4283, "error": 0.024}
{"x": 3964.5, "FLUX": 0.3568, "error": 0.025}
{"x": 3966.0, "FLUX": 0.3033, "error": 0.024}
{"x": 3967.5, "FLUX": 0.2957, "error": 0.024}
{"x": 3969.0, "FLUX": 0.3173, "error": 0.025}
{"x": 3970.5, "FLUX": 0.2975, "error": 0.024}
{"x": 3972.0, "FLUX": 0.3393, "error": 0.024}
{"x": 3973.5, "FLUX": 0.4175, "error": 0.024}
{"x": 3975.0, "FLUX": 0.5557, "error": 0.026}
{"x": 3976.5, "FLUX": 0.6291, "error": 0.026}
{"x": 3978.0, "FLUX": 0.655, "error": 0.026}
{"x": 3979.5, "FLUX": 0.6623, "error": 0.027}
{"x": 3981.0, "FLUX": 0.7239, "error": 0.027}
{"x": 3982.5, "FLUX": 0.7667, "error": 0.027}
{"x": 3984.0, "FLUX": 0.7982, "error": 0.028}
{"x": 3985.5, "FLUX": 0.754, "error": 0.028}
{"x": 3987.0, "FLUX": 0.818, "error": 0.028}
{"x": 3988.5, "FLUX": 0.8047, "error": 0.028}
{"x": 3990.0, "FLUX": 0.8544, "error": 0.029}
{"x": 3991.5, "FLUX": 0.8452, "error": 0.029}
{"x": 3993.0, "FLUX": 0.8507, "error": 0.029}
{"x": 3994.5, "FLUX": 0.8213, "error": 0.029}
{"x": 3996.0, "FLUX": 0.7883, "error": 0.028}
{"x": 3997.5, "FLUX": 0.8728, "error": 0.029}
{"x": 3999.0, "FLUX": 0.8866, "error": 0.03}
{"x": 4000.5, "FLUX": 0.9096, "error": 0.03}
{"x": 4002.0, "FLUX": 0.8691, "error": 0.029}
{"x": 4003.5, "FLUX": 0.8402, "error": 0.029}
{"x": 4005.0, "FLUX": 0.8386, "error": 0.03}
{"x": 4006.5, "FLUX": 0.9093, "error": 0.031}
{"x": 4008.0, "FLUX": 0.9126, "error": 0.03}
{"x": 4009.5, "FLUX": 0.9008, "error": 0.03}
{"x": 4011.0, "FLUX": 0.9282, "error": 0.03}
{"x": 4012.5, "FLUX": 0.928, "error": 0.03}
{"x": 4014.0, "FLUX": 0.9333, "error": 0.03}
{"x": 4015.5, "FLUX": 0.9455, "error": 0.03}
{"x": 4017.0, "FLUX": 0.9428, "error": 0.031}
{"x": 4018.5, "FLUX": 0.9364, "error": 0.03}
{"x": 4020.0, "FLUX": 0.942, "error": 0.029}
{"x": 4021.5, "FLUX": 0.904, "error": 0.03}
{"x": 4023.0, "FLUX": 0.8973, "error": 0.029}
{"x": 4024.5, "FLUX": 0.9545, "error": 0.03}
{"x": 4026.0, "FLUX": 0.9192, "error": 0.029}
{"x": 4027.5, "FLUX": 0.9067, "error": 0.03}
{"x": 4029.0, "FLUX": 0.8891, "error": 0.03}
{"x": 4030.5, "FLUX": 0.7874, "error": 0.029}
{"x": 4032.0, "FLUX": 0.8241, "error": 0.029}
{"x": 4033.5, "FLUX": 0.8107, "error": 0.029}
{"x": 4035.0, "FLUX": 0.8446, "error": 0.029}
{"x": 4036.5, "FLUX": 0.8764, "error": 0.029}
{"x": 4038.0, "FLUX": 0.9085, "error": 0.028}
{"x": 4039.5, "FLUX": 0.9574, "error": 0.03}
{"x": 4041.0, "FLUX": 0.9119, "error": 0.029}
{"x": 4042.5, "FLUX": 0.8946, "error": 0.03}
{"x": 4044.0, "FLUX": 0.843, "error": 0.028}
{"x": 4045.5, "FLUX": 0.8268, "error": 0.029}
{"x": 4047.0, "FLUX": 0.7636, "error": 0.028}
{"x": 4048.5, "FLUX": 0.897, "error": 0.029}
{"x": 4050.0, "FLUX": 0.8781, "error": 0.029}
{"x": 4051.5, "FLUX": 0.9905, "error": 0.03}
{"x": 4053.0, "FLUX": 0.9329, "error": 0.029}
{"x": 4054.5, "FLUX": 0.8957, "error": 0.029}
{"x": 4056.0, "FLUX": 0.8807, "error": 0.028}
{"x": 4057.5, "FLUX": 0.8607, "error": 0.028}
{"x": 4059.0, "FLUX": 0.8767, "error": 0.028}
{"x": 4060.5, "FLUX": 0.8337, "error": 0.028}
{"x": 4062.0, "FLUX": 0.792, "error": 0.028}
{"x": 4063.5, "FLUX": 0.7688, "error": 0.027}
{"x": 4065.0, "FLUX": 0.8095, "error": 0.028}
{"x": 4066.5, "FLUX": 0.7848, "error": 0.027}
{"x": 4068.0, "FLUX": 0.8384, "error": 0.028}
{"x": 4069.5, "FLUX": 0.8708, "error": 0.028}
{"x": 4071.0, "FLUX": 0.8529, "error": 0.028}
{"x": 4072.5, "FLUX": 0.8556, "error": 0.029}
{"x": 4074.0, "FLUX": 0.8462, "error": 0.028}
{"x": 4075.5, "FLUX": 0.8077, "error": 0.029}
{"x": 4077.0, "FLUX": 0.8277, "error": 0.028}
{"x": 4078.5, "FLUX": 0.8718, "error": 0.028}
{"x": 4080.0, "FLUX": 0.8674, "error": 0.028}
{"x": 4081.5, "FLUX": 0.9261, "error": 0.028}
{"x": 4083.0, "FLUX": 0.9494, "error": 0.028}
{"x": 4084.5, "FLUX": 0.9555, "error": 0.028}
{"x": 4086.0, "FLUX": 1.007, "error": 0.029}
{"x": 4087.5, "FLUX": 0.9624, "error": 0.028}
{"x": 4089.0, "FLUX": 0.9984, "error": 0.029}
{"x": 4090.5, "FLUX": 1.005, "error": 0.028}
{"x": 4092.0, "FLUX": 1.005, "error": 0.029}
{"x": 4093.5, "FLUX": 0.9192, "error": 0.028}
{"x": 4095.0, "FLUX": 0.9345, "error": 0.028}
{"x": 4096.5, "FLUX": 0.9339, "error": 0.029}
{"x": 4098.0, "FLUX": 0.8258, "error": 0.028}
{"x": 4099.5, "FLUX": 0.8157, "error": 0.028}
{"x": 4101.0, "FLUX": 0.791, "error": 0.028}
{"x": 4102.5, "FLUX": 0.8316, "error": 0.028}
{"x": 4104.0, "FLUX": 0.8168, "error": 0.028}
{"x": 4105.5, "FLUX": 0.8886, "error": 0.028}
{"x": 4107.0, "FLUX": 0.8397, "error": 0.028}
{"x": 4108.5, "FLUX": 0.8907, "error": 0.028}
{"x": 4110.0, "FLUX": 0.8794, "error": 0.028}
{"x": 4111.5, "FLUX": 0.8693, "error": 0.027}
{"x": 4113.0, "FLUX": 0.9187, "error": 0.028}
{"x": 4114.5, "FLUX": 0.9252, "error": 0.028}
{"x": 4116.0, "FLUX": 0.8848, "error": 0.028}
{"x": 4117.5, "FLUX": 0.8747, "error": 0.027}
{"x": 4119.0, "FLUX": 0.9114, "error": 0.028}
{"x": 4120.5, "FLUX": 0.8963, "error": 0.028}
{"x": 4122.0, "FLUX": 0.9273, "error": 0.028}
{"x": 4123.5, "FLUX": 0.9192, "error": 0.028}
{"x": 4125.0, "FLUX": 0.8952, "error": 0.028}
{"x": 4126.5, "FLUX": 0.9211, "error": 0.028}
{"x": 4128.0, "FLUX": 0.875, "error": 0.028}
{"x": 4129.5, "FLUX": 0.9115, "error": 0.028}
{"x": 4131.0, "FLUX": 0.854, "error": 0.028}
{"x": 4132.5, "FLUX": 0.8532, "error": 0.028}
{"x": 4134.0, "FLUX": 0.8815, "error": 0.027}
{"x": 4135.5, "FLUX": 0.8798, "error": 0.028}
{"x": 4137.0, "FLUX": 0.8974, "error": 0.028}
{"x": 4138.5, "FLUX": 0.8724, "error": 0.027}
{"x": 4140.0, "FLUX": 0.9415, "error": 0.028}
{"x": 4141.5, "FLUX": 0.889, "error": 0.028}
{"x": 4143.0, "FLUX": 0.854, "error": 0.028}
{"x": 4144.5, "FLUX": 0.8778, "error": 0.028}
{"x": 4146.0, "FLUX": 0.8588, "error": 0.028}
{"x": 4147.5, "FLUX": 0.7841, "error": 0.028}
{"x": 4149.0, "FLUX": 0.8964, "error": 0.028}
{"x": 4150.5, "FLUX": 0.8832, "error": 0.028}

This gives 2.04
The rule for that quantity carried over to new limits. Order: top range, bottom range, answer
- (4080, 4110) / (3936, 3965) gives 1.89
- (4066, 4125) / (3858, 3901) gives 2.15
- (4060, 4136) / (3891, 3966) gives 1.87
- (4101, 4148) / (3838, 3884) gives 2.47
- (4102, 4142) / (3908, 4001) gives 1.71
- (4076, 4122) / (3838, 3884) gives 2.49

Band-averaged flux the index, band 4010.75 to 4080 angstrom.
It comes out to 0.874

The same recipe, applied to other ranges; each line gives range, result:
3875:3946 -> 0.487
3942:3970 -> 0.51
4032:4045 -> 0.877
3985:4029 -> 0.884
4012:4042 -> 0.901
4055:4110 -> 0.876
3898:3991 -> 0.533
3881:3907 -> 0.527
